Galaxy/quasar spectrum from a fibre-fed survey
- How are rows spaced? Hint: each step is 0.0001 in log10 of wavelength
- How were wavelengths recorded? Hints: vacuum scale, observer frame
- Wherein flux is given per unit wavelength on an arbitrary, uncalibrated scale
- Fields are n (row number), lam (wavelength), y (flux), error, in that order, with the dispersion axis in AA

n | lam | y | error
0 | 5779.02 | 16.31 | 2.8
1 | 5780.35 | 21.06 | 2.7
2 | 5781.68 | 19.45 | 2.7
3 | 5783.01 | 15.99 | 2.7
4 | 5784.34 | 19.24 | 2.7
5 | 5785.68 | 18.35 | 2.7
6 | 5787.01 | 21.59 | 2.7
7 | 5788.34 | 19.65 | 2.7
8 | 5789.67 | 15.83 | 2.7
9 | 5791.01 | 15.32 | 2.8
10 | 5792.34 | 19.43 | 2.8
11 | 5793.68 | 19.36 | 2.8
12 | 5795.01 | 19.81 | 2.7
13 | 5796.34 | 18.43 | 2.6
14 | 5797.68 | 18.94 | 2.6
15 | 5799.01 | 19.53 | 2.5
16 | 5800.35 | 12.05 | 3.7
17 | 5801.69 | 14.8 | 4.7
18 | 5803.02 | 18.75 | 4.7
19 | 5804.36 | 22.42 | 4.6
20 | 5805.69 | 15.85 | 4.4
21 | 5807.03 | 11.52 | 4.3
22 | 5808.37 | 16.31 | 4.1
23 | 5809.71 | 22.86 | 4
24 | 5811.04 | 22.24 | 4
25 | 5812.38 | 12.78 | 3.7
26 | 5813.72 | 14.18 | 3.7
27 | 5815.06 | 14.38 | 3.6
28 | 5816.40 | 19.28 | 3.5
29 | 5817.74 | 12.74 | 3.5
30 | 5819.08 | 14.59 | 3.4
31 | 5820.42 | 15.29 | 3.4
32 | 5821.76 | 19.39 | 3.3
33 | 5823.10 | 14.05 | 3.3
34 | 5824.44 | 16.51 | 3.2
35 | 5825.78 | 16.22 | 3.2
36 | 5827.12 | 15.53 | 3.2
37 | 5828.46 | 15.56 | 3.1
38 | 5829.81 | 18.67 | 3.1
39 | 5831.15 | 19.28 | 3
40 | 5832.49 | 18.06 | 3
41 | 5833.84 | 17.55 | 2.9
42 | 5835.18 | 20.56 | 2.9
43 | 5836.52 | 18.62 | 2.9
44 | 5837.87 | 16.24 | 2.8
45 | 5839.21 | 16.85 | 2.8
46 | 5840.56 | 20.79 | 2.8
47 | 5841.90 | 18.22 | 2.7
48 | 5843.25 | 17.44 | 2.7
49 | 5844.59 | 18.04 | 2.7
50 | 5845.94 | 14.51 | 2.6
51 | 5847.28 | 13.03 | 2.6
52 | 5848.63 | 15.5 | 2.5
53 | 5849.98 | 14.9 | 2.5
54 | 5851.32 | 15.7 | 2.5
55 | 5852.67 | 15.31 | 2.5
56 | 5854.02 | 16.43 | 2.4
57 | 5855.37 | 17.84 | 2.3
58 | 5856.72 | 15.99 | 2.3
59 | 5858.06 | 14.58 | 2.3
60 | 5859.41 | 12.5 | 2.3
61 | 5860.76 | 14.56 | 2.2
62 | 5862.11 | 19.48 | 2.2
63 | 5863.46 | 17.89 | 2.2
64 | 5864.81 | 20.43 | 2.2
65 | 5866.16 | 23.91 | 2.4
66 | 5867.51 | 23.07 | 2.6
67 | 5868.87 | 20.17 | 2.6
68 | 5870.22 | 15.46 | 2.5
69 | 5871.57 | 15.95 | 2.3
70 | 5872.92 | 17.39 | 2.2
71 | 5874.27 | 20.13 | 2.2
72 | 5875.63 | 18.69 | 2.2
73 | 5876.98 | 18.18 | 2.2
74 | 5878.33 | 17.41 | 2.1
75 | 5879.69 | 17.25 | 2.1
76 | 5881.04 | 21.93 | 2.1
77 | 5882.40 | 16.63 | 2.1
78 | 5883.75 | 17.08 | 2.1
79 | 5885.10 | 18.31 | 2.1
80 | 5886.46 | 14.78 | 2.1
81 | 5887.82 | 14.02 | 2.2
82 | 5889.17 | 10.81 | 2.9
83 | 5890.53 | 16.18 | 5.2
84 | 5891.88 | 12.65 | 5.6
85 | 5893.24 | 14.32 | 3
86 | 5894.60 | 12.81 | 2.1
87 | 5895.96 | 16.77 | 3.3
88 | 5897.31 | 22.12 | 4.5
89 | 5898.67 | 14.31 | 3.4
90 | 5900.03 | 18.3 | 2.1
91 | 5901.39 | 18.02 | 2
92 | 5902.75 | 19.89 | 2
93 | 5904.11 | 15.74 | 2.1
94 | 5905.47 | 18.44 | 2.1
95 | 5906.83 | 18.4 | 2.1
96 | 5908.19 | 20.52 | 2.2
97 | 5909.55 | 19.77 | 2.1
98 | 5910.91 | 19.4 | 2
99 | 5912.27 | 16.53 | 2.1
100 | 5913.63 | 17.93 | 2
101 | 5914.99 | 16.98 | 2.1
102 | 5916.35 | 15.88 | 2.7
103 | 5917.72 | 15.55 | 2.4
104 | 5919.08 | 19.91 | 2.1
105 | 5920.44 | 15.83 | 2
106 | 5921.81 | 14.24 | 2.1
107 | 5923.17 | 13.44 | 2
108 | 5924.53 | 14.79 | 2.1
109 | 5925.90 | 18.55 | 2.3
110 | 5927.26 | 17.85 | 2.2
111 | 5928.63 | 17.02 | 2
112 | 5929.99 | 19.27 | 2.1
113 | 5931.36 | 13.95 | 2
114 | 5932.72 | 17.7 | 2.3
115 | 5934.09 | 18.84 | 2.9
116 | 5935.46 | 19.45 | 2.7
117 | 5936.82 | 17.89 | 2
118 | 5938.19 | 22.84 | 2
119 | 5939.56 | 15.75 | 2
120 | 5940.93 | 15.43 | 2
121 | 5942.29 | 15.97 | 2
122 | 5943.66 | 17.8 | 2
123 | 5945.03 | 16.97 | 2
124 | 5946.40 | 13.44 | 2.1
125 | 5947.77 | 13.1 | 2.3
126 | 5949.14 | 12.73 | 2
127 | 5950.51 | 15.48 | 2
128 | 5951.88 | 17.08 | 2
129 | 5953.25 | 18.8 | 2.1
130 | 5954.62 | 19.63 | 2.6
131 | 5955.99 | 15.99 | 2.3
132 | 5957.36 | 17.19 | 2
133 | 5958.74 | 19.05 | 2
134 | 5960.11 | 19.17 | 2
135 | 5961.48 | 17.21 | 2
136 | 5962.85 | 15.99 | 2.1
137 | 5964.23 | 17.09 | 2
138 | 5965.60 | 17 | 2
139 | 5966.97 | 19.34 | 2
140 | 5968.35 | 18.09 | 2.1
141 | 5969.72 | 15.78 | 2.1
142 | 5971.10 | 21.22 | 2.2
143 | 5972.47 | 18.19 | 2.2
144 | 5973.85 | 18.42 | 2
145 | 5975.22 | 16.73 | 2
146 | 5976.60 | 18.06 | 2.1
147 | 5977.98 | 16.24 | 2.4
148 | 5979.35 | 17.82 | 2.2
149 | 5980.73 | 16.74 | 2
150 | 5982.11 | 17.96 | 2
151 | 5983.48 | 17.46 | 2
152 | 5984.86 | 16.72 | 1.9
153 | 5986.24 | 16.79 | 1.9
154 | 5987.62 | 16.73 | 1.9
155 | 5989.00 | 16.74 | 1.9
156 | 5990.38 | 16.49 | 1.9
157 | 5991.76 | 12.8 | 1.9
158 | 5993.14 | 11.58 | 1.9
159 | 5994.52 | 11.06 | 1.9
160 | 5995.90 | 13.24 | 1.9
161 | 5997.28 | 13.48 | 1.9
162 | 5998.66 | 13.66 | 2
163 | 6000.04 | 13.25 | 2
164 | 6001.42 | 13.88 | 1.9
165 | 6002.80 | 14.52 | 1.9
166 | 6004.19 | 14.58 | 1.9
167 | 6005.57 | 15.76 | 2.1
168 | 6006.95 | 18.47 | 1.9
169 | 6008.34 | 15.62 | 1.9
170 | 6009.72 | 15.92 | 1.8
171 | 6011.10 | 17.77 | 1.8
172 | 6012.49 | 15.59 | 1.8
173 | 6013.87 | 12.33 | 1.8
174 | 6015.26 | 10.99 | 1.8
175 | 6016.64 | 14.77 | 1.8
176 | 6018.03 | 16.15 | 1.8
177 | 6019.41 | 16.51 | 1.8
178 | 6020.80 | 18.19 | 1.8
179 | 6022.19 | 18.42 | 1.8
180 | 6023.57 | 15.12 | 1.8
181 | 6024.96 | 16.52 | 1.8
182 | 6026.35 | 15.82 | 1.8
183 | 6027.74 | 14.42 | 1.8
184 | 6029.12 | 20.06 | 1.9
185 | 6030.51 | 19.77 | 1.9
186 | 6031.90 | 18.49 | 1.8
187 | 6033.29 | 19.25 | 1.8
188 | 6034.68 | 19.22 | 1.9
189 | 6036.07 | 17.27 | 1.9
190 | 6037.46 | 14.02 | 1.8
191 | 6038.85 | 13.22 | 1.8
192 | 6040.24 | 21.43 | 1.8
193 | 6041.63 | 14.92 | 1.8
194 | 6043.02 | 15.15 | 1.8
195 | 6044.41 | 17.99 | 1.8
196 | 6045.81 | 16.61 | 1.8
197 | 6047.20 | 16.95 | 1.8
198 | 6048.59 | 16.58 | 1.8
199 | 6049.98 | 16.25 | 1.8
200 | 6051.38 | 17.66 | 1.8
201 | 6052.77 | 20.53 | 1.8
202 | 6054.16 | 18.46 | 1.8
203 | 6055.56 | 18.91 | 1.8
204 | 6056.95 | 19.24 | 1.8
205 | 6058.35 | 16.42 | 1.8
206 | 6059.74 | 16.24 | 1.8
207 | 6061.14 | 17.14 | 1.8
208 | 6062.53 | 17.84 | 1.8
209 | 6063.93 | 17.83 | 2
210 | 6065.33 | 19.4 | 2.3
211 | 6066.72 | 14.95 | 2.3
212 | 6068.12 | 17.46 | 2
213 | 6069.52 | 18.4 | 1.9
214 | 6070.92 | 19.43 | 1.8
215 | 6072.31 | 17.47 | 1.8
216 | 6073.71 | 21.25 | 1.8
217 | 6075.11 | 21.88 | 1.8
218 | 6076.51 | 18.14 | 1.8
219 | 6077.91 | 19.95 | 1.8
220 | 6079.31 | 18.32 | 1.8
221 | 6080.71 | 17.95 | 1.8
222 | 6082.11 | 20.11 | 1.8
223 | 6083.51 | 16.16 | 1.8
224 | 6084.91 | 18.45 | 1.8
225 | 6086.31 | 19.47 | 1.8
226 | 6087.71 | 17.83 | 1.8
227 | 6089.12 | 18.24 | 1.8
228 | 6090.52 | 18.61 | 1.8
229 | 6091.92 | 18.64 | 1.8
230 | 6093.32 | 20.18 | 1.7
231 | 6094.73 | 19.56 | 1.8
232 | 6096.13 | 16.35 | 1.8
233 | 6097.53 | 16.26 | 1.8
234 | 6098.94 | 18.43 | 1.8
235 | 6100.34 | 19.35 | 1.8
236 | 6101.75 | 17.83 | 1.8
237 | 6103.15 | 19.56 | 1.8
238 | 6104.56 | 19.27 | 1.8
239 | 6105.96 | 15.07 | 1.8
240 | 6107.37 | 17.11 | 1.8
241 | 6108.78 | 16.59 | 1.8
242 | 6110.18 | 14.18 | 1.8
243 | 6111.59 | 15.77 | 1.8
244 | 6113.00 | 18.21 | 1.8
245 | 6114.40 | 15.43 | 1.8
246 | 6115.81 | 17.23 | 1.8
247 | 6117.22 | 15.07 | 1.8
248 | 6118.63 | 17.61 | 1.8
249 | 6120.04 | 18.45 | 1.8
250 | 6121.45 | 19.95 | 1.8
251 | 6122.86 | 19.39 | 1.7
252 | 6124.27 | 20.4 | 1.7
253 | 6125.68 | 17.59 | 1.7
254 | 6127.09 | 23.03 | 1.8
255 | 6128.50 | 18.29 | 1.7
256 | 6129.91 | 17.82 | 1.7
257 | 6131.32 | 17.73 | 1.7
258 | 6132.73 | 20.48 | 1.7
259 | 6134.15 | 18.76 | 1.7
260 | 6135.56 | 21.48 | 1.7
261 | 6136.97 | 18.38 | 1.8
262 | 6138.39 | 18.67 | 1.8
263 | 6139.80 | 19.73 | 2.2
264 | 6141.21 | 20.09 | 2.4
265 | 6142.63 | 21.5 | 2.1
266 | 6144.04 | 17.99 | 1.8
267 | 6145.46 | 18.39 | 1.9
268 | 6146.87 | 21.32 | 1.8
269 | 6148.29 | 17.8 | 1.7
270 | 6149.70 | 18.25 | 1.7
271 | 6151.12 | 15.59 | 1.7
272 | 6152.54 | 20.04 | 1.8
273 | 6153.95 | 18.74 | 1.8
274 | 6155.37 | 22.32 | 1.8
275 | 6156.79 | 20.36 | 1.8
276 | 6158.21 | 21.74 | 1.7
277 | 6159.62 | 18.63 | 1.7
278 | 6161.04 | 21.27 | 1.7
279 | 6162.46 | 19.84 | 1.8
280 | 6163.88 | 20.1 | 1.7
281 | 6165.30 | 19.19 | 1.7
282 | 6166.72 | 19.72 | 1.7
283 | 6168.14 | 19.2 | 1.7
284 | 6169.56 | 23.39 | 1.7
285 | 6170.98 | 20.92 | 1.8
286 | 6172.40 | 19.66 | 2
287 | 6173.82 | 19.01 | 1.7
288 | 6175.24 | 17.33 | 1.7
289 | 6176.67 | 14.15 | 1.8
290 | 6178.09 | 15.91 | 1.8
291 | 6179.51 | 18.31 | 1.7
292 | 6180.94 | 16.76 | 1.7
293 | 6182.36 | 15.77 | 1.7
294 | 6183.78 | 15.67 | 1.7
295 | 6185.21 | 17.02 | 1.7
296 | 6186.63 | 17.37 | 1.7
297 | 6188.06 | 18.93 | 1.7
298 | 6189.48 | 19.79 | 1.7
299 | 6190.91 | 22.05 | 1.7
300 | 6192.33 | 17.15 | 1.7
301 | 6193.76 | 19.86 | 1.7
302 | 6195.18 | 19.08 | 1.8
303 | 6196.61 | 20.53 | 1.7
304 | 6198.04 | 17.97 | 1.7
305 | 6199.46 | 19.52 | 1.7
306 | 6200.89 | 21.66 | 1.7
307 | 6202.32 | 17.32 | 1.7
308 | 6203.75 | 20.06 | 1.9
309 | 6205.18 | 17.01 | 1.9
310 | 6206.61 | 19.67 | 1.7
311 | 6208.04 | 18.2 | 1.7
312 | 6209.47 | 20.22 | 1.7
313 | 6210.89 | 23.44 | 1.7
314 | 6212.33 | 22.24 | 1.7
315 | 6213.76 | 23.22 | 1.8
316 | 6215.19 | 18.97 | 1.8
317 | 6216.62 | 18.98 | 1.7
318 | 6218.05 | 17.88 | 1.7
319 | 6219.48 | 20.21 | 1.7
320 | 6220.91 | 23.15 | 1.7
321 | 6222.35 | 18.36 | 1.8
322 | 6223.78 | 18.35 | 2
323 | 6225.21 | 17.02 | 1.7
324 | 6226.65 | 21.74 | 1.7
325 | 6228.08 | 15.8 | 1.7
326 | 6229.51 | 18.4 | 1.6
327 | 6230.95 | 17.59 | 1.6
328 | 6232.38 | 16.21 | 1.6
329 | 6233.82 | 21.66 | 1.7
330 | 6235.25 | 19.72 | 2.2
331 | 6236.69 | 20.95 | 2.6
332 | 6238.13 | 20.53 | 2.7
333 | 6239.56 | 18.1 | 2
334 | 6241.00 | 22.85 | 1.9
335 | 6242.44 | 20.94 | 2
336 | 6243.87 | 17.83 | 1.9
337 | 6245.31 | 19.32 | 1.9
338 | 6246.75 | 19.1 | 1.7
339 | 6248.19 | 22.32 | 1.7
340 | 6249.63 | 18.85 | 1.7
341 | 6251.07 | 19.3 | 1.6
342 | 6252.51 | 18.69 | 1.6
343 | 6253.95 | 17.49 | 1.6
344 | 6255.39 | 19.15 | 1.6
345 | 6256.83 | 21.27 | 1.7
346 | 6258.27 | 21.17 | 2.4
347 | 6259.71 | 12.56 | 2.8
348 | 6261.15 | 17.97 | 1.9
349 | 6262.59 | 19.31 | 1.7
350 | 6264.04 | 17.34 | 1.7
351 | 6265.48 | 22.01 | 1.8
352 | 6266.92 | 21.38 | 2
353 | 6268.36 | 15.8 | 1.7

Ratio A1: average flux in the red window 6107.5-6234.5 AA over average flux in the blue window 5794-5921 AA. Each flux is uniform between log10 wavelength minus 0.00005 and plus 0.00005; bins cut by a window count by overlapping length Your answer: 1.1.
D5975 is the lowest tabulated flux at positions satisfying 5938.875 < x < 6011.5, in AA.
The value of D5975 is 11.06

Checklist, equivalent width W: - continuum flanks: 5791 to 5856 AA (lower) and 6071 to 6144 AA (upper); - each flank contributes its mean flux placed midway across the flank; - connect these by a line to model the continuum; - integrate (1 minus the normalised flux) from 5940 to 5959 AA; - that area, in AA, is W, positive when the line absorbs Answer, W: 1.5 AA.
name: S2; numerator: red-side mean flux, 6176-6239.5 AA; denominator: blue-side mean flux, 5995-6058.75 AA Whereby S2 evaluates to 1.2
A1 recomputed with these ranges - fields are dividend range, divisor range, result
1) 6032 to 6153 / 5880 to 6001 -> 1.09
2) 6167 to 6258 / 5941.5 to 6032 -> 1.18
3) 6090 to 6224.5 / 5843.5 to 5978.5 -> 1.10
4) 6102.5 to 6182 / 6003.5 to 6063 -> 1.11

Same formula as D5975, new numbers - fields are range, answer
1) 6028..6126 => 13.22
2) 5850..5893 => 10.81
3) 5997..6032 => 10.99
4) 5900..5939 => 13.44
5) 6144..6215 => 14.15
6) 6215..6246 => 15.8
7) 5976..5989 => 16.24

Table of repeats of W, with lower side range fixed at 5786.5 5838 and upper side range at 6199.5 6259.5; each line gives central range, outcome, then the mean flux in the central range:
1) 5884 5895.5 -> 2.2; 14.4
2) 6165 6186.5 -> 1.3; 18.1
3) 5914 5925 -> 1.2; 15.9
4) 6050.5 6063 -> 0.4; 18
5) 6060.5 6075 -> 0.3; 18.3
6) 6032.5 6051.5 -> 1.7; 16.9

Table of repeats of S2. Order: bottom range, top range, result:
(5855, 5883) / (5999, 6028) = 0.85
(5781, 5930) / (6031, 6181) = 1.07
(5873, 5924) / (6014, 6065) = 1.00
